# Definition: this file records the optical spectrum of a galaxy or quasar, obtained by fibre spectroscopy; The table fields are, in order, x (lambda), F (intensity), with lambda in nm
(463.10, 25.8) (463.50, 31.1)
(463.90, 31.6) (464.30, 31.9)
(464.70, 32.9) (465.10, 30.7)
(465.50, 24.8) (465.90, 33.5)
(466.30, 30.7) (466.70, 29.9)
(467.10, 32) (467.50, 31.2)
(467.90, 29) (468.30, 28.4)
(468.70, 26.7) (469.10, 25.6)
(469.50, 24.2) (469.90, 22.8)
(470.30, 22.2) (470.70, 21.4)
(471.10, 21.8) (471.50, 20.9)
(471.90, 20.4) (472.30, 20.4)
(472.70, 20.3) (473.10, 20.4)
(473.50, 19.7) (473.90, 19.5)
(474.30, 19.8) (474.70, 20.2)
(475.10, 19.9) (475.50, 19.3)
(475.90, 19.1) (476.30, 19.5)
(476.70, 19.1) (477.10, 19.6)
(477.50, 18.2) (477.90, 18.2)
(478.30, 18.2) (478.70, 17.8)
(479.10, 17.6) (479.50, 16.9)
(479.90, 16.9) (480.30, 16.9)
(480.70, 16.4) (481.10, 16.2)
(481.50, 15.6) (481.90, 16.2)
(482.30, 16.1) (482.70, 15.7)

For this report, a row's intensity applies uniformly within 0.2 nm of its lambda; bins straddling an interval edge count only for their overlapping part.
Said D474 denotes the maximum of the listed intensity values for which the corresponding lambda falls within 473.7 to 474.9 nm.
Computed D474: 20.2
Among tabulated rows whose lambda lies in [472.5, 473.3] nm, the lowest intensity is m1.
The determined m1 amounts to 20.3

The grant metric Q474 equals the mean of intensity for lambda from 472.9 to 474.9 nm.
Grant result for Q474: 19.9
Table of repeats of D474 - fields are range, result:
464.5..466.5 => 33.5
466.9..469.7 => 32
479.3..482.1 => 16.9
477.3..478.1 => 18.2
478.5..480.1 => 17.8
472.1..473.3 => 20.4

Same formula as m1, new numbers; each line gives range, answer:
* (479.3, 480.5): 16.9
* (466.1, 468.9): 26.7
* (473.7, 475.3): 19.5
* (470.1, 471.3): 21.4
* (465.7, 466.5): 30.7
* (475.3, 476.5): 19.1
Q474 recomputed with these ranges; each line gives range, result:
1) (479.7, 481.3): 16.6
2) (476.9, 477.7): 18.9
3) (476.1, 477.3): 19.4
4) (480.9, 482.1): 16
